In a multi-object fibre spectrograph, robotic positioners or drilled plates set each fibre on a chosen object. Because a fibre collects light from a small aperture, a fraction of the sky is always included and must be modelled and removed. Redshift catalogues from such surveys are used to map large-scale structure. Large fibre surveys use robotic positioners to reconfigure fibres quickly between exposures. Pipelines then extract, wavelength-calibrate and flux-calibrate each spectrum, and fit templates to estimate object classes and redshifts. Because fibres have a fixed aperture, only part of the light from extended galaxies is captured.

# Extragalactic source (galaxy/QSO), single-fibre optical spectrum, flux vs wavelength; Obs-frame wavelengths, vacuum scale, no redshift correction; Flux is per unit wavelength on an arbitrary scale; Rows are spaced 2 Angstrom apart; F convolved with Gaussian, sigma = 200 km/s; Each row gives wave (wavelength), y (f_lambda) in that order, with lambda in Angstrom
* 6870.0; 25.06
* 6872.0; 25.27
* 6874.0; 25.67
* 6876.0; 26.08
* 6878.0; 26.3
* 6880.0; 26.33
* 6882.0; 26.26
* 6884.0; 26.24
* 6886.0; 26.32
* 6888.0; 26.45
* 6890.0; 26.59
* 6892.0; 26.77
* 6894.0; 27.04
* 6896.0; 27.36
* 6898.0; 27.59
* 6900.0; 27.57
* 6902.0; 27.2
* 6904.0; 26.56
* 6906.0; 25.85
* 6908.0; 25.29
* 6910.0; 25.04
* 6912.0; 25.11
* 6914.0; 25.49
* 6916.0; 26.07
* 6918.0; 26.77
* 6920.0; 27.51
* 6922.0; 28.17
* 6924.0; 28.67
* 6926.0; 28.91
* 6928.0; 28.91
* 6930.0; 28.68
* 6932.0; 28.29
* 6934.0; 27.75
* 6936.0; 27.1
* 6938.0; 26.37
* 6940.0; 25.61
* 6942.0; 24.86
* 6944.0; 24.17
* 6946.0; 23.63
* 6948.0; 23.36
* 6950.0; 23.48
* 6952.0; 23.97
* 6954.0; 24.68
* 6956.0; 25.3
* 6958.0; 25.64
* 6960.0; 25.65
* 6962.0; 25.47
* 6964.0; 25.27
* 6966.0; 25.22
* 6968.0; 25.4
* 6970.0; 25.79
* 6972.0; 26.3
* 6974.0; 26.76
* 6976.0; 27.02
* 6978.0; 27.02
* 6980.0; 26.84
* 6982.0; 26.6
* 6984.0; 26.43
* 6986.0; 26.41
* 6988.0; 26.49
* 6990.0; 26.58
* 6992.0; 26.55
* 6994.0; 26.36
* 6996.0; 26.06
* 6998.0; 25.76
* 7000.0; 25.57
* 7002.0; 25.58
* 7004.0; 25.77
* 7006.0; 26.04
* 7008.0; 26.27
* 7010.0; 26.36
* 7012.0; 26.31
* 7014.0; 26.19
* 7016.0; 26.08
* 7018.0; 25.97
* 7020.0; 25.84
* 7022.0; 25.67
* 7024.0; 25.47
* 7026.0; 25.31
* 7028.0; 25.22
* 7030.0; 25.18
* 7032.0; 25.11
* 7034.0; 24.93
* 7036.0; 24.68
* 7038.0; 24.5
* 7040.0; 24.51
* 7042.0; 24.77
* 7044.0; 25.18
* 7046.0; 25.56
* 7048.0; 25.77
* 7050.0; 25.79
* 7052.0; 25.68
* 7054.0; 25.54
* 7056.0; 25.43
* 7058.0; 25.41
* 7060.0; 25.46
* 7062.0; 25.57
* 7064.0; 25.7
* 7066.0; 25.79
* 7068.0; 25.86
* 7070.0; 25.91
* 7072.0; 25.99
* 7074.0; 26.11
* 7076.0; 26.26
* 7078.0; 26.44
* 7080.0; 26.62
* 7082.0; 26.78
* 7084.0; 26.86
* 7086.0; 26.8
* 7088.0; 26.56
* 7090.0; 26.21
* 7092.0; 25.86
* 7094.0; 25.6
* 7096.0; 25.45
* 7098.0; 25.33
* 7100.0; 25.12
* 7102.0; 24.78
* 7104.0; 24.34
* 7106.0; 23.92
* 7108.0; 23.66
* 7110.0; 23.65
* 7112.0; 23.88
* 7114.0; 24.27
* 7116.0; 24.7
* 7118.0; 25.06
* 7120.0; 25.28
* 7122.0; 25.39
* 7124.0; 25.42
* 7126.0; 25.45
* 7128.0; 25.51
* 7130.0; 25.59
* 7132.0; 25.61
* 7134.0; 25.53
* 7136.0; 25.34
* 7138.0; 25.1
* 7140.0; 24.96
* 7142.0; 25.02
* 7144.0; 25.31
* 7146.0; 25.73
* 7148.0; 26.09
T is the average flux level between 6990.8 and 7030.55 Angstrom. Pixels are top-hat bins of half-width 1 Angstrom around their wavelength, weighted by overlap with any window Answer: 25.9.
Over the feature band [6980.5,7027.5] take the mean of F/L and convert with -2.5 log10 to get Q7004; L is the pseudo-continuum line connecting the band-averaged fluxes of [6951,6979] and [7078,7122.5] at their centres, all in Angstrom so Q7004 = -0.02 mag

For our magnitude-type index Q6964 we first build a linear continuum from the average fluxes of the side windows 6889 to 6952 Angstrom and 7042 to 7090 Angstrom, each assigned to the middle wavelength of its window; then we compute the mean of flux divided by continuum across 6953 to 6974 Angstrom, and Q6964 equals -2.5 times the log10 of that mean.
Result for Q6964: 0.03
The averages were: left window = 26.5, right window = 25.9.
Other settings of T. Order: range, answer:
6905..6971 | 26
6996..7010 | 25.9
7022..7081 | 25.5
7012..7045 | 25.3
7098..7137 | 24.9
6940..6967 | 24.7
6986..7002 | 26.2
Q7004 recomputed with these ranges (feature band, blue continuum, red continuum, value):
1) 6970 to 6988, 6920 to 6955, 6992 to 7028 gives -0.02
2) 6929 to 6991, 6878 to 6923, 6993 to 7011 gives 0.01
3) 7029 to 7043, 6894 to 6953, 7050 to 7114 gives 0.04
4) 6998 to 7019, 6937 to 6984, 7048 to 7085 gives -0.01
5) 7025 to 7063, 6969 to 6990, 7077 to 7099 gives 0.05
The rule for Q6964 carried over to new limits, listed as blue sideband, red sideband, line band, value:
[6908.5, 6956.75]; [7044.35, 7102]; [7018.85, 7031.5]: 0.02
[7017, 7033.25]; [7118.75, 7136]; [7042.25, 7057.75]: 0.00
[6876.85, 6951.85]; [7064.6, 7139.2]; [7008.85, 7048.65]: 0.02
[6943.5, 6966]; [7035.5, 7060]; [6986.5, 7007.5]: -0.05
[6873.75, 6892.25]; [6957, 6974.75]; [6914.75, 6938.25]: -0.07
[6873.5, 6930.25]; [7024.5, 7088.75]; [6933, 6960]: 0.06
